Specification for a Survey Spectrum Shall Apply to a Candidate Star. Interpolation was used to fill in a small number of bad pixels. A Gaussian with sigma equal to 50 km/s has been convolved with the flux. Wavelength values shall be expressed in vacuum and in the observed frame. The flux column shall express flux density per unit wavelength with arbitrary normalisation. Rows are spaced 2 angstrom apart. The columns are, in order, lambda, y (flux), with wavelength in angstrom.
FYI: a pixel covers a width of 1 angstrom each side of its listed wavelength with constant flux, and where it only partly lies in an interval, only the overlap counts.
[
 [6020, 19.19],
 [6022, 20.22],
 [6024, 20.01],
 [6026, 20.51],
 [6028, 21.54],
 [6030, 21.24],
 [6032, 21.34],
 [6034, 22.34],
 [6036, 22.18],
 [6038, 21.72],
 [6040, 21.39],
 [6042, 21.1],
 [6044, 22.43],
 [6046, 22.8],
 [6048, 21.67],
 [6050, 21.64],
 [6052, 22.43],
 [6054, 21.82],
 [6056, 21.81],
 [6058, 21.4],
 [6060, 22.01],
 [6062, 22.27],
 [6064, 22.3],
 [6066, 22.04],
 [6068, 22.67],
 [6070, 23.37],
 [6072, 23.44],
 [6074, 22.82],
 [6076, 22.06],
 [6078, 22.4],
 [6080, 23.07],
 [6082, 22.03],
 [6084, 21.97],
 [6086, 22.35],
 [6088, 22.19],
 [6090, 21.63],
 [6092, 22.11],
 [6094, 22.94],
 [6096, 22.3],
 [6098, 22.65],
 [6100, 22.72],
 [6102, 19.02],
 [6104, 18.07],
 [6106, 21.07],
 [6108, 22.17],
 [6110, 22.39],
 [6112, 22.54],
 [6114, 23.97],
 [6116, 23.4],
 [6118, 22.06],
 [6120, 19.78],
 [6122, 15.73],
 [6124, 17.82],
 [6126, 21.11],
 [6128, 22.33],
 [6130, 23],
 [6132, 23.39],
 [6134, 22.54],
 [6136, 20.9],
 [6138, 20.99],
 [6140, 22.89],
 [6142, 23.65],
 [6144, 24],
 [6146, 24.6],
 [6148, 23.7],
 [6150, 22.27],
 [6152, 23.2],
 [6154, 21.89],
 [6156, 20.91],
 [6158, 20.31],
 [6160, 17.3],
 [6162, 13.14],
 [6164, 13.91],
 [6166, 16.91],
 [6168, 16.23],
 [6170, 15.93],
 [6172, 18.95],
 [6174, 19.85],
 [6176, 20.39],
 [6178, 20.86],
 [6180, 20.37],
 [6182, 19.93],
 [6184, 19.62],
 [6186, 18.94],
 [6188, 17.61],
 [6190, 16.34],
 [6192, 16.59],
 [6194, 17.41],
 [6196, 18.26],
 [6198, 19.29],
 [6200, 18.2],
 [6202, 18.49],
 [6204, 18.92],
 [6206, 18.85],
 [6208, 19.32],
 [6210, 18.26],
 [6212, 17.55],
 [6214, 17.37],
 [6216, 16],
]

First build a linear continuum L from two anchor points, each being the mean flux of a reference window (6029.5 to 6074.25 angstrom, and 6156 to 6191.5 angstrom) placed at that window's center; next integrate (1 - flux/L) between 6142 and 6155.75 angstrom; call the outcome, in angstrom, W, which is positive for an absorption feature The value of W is -3.1 angstrom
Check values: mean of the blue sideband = 22.1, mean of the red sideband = 18.1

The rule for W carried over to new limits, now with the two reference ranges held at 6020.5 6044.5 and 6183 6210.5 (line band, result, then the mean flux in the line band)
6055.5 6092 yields -3.2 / 22.3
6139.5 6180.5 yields -2.3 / 20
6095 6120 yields -2.4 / 21.8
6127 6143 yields -2.5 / 22.5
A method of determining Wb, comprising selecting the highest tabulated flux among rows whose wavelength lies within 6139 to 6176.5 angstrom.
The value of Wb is 24.6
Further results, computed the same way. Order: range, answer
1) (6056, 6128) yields 23.97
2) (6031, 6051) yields 22.8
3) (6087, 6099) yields 22.94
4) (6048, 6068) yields 22.67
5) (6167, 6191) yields 20.86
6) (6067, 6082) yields 23.44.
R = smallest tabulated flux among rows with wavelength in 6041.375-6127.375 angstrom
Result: 15.73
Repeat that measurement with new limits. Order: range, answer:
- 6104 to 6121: 18.07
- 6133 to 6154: 20.9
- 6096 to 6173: 13.14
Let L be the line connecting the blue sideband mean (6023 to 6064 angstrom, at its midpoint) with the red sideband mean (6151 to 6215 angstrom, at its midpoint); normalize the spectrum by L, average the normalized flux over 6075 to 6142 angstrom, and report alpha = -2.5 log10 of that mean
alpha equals -0.08 mag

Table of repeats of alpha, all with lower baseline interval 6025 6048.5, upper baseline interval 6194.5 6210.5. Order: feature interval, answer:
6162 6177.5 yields 0.12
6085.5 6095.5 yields -0.08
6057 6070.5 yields -0.05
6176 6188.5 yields -0.04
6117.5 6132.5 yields -0.02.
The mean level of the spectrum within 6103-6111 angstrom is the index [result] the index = 20.9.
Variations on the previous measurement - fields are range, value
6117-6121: 20.9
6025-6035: 21.4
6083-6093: 22.1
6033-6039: 22.1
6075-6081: 22.5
